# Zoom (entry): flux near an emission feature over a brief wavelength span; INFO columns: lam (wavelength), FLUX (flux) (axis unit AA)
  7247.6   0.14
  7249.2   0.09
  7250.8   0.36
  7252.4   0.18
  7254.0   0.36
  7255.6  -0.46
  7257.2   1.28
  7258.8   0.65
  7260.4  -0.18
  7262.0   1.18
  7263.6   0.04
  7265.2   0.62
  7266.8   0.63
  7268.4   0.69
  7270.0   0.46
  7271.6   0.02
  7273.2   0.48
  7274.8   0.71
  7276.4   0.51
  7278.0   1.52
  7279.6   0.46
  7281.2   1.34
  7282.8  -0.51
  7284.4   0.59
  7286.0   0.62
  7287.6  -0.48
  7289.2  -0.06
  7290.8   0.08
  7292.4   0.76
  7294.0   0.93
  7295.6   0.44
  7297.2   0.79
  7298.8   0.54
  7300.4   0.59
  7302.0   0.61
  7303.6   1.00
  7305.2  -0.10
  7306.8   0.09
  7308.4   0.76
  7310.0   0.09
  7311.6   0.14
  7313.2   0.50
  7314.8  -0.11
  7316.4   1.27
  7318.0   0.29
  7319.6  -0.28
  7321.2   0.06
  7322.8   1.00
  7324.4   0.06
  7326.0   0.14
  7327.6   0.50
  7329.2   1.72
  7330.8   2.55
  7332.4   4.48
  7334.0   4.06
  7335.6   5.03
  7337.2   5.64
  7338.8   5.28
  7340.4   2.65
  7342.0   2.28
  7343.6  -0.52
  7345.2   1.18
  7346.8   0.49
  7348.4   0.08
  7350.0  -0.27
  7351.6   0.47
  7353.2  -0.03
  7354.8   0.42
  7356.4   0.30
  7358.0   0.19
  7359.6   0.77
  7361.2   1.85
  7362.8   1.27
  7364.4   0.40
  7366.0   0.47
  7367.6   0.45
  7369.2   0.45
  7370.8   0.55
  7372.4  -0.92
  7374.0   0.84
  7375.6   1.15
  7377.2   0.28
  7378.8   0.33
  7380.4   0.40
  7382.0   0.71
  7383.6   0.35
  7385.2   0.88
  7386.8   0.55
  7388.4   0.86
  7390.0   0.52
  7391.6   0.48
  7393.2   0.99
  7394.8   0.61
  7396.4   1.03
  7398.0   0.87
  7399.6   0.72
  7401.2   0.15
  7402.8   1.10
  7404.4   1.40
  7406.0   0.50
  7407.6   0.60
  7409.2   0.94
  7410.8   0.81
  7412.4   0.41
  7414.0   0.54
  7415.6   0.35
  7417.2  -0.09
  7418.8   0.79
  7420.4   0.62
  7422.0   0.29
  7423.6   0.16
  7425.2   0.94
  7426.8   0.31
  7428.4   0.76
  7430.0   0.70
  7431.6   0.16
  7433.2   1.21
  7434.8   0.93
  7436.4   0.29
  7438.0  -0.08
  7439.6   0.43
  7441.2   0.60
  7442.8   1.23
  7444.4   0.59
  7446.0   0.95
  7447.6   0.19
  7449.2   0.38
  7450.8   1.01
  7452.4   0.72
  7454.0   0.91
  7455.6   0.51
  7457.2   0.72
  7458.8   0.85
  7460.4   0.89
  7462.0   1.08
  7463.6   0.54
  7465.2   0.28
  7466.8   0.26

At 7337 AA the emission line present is [O II] 3727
